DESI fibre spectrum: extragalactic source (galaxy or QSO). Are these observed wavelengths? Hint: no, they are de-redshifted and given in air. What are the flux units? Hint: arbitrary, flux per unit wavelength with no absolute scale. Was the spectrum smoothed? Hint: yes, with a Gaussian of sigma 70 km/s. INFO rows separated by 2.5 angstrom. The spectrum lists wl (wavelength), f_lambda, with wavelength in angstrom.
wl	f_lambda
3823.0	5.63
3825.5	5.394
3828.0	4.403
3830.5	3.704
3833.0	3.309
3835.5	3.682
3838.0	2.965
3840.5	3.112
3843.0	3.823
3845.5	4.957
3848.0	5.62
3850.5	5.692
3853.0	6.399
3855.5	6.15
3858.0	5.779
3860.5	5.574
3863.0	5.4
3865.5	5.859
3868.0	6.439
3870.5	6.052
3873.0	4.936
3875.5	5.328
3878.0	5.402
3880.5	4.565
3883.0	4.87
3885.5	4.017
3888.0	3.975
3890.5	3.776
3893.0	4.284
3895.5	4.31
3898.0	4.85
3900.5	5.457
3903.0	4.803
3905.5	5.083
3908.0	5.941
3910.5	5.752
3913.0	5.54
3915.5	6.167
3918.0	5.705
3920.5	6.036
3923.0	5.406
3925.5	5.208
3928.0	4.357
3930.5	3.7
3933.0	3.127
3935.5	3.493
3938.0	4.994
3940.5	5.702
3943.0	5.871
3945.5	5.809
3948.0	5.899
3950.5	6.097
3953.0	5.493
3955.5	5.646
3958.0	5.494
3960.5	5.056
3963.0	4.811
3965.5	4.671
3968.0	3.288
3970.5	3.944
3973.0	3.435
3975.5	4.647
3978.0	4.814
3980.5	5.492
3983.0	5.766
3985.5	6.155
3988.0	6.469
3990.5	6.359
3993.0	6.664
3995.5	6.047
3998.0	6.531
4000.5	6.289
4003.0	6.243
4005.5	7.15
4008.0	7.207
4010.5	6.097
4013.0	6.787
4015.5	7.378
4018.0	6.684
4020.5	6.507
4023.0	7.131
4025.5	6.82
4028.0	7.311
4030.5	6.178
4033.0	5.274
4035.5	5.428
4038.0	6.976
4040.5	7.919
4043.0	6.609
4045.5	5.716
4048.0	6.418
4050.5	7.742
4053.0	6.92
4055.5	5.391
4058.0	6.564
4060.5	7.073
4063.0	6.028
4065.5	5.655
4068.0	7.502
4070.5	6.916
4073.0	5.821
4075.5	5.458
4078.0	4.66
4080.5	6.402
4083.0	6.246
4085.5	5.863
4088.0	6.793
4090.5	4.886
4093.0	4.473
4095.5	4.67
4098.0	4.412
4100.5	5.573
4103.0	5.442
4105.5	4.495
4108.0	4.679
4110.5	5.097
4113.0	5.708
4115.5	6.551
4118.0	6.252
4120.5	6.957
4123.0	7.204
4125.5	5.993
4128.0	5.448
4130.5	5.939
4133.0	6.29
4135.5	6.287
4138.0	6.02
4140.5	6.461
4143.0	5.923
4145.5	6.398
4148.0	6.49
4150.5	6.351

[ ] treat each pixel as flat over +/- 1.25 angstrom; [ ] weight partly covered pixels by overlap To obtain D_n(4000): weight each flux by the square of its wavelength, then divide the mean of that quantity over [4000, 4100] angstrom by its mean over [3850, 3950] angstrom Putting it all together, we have 1.30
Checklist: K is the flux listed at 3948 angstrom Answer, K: 5.899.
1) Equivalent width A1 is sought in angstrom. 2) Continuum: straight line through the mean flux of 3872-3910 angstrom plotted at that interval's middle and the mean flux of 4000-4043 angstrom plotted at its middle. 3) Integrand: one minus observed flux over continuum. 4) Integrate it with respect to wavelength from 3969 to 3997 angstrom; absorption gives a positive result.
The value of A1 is 3.2 angstrom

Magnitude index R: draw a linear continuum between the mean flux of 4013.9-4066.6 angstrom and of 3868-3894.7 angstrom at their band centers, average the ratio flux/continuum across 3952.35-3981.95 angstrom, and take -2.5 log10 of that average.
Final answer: 0.212 mag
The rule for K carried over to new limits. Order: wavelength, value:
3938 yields 4.994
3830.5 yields 3.704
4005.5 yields 7.15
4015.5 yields 7.378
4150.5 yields 6.351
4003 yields 6.243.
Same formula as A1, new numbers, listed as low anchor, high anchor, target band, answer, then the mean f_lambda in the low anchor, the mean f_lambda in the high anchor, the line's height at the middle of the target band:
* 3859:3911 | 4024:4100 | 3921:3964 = 2.66 angstrom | 5.07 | 6.14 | 5.42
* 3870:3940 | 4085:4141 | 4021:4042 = -4.83 angstrom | 4.89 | 5.71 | 5.39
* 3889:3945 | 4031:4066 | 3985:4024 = -4.40 angstrom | 4.99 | 6.42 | 5.94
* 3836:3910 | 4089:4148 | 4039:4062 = -4.90 angstrom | 5.01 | 5.72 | 5.53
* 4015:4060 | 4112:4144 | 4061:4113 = 6.74 angstrom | 6.6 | 6.24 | 6.4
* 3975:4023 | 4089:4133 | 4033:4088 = -4.06 angstrom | 6.33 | 5.55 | 5.9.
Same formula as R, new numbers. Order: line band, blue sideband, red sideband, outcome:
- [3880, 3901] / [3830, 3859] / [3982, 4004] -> 0.16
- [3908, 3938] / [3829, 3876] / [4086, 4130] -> 0.03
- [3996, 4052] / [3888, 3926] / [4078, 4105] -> -0.24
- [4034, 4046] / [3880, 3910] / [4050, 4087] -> -0.10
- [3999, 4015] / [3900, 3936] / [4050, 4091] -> -0.16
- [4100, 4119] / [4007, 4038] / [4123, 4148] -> 0.15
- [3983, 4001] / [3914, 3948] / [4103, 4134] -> -0.18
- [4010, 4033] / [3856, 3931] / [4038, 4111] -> -0.17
